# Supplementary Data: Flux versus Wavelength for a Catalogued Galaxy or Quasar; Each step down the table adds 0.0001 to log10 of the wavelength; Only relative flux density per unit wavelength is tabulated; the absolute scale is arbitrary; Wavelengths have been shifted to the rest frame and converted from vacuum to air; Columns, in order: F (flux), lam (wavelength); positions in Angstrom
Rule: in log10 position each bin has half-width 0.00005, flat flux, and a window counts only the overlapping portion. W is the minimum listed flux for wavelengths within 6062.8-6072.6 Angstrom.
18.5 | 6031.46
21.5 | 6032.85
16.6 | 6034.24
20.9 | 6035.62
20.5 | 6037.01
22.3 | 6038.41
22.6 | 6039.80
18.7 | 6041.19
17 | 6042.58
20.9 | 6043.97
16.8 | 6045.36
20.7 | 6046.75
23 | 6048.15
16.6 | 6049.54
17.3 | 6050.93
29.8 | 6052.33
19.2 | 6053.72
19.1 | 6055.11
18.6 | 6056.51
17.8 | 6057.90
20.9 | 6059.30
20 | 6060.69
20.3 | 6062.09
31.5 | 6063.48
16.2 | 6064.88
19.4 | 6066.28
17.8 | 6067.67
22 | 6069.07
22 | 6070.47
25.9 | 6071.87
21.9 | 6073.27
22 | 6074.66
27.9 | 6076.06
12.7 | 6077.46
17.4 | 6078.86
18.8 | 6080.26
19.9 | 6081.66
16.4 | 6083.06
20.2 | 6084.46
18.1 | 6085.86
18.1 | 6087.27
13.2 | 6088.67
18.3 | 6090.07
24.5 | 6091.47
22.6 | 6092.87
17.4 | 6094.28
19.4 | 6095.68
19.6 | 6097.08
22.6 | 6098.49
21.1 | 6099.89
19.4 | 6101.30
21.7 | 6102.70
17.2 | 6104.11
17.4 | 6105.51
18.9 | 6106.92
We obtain 16.2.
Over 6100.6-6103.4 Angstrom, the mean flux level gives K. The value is 20.6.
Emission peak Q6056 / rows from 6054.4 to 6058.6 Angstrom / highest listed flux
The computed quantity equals 19.1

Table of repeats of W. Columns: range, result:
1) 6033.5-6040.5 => 16.6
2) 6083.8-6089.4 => 13.2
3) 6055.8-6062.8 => 17.8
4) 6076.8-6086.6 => 12.7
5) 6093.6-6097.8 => 17.4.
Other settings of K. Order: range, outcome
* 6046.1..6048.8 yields 21.8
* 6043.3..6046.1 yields 18.9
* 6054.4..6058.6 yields 18.5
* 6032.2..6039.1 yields 20.3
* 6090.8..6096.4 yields 21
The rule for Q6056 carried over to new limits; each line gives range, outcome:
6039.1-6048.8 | 23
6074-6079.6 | 27.9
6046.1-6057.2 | 29.8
